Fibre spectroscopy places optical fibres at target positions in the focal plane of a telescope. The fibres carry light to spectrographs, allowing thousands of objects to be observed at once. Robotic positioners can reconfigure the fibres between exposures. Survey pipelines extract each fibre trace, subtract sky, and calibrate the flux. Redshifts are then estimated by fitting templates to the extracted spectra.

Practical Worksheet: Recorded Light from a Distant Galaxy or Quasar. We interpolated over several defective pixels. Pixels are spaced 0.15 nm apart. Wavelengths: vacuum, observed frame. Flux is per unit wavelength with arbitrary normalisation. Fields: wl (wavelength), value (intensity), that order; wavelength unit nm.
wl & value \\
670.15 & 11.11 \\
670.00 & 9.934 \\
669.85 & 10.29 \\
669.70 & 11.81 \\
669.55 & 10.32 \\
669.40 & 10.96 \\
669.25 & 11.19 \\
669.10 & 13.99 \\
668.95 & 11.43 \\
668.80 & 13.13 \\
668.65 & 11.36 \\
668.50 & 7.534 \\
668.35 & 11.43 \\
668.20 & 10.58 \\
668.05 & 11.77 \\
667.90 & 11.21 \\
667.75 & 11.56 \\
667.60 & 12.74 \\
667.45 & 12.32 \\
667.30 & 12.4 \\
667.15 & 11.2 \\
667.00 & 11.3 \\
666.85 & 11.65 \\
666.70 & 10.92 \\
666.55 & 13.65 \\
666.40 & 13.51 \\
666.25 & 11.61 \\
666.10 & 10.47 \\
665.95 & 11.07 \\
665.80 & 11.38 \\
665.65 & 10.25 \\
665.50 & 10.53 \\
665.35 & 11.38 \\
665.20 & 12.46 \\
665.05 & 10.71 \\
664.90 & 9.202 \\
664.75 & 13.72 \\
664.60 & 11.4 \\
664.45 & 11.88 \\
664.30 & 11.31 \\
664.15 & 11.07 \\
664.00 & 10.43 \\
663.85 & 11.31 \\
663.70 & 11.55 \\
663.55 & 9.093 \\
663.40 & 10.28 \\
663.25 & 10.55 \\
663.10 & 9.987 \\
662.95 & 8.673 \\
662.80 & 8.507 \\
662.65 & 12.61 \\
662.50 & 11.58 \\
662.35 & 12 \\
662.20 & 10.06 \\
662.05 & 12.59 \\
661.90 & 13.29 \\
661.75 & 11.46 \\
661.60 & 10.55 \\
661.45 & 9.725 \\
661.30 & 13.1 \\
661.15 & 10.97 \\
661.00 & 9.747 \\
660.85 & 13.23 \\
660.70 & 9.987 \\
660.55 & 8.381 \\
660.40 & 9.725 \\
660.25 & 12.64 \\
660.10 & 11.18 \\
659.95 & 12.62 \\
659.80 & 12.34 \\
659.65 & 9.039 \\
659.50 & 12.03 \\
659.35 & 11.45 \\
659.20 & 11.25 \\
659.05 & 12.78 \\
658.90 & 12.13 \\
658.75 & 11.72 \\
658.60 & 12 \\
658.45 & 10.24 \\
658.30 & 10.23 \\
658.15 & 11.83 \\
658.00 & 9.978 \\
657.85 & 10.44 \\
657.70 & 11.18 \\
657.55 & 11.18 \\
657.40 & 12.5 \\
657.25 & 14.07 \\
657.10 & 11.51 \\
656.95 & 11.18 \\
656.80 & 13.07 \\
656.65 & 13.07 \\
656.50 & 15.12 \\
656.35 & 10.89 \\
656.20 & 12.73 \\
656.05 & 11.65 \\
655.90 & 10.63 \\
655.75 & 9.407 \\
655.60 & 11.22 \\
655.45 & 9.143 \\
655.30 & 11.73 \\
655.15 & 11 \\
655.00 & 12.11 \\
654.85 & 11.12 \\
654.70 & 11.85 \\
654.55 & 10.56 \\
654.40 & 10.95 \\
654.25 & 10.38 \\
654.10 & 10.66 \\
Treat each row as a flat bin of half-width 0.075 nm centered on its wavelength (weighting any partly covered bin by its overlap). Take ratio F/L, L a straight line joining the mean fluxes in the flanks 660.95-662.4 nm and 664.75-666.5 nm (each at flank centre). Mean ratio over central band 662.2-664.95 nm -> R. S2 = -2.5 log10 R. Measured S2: 0.05 mag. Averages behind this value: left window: 11.4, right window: 11.3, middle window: 10.8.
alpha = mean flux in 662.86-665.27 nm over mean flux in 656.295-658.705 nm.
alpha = 0.92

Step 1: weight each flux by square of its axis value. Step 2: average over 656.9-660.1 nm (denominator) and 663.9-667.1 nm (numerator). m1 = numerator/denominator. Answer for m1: 1.0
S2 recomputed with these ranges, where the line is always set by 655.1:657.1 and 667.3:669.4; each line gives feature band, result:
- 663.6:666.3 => 0.04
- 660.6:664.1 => 0.07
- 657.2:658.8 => 0.02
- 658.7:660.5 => 0.01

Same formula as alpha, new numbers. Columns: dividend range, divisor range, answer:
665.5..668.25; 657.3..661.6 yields 1.04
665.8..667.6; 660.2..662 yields 1.07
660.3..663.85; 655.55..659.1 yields 0.92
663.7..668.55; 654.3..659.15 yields 0.99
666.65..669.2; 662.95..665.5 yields 1.06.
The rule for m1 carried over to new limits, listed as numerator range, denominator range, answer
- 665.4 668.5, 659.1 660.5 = 1.03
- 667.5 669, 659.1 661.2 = 1.05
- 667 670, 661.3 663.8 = 1.07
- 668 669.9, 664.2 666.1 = 1.01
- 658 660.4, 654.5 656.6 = 1.02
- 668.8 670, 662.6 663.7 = 1.16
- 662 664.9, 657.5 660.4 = 0.98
